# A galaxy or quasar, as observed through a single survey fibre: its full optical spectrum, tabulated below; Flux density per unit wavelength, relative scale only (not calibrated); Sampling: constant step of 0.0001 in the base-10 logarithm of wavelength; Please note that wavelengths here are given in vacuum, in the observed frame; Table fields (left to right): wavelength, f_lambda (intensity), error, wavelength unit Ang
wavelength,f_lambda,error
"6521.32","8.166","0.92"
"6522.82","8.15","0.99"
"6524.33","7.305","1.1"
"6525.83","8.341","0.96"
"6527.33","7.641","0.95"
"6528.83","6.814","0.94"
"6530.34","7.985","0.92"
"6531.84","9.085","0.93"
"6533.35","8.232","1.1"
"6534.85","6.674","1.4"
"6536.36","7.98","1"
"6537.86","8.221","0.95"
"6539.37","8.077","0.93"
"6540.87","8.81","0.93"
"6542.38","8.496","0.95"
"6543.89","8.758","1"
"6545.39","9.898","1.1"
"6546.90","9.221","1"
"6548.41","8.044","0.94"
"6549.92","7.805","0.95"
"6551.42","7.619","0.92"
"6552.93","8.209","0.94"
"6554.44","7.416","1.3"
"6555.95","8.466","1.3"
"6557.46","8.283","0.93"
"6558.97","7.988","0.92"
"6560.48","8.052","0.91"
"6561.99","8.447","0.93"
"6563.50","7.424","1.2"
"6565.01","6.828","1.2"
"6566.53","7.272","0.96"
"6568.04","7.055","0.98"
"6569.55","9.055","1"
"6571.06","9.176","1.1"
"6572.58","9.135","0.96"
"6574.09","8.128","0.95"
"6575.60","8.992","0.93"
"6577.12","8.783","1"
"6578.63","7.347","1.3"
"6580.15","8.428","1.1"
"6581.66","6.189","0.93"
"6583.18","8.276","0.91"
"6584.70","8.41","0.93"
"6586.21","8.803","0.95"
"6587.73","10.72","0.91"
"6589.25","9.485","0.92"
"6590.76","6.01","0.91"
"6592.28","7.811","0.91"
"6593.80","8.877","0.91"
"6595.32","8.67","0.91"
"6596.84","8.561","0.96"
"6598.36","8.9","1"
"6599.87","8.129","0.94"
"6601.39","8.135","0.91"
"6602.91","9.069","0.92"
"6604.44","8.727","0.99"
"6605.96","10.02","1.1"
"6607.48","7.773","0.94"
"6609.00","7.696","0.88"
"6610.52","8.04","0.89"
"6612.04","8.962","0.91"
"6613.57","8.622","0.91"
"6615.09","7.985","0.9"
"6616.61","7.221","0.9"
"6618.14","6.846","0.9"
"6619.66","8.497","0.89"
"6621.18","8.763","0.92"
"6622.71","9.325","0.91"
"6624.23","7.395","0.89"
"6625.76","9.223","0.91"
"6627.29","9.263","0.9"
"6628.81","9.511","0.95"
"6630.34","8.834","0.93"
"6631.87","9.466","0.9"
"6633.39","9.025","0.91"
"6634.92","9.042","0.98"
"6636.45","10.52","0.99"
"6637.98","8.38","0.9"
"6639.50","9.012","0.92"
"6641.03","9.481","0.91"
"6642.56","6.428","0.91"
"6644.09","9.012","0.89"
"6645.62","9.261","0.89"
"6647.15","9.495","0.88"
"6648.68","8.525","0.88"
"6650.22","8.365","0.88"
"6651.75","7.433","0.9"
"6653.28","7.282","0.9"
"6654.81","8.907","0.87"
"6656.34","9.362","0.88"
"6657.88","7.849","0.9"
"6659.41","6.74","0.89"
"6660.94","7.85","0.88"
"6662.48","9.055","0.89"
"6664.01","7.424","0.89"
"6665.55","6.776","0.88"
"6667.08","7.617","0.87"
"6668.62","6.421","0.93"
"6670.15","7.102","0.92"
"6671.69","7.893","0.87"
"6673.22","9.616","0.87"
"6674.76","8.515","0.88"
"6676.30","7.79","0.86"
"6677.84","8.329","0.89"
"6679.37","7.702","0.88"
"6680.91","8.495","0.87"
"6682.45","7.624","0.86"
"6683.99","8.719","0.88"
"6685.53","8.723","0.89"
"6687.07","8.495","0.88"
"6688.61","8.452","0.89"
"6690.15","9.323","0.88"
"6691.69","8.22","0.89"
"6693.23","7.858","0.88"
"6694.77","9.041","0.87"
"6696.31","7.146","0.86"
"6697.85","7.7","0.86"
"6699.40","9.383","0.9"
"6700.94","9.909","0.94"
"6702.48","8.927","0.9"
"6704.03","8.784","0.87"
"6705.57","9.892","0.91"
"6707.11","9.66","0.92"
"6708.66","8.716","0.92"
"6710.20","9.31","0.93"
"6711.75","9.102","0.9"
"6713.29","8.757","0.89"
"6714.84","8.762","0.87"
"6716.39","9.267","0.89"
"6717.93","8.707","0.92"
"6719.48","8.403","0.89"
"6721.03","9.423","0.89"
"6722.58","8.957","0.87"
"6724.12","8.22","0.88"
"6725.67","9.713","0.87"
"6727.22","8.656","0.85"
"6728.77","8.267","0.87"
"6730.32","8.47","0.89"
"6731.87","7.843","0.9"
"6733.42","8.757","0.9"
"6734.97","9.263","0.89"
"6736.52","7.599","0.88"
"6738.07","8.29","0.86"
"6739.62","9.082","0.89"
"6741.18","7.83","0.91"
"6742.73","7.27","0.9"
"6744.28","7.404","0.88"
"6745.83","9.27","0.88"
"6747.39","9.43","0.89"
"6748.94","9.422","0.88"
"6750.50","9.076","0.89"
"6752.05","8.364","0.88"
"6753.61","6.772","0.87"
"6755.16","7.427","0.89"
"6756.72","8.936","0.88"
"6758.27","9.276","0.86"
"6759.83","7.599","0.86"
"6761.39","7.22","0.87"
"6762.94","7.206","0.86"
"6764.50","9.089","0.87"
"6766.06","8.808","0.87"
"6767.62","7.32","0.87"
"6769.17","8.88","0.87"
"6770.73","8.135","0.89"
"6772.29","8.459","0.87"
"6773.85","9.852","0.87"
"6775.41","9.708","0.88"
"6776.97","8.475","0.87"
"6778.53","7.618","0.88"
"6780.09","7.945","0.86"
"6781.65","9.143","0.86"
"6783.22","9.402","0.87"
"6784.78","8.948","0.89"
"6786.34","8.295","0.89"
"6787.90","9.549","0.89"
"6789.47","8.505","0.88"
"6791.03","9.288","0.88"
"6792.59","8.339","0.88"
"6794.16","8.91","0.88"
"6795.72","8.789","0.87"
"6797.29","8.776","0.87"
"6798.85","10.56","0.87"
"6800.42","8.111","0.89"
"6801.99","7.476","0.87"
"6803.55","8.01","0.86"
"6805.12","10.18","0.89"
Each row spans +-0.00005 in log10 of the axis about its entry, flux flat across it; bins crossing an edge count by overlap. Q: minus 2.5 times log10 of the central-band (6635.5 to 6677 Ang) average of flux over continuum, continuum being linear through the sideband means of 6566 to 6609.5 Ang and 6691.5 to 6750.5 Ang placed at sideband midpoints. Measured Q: 0.043 mag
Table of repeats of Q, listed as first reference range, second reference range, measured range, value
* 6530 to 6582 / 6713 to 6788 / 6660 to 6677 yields 0.08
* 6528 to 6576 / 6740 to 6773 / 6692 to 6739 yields -0.07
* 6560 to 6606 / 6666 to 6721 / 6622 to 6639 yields -0.08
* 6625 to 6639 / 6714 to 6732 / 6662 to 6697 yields 0.11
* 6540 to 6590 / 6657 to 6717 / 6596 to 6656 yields -0.03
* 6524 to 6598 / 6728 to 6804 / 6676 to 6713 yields -0.03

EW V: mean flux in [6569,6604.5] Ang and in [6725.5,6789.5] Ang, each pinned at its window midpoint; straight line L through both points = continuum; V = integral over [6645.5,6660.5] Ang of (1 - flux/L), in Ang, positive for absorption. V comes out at 0.4 Ang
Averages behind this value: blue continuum 8.48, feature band 8.27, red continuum 8.48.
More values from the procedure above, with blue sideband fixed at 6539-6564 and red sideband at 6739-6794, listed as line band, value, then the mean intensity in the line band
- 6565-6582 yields 0.40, 8.13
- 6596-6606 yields -0.42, 8.7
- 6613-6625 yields 0.42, 8.08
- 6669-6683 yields 0.56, 8.08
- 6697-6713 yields -1.27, 9.12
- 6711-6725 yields -0.65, 8.85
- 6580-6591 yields -0.07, 8.39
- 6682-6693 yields -0.10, 8.5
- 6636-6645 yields -0.39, 8.76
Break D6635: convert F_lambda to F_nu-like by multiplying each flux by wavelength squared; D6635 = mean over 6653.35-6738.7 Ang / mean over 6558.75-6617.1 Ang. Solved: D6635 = 1.05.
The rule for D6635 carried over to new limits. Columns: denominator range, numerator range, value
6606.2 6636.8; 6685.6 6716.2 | 1.05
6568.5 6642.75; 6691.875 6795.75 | 1.05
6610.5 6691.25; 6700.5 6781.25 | 1.05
